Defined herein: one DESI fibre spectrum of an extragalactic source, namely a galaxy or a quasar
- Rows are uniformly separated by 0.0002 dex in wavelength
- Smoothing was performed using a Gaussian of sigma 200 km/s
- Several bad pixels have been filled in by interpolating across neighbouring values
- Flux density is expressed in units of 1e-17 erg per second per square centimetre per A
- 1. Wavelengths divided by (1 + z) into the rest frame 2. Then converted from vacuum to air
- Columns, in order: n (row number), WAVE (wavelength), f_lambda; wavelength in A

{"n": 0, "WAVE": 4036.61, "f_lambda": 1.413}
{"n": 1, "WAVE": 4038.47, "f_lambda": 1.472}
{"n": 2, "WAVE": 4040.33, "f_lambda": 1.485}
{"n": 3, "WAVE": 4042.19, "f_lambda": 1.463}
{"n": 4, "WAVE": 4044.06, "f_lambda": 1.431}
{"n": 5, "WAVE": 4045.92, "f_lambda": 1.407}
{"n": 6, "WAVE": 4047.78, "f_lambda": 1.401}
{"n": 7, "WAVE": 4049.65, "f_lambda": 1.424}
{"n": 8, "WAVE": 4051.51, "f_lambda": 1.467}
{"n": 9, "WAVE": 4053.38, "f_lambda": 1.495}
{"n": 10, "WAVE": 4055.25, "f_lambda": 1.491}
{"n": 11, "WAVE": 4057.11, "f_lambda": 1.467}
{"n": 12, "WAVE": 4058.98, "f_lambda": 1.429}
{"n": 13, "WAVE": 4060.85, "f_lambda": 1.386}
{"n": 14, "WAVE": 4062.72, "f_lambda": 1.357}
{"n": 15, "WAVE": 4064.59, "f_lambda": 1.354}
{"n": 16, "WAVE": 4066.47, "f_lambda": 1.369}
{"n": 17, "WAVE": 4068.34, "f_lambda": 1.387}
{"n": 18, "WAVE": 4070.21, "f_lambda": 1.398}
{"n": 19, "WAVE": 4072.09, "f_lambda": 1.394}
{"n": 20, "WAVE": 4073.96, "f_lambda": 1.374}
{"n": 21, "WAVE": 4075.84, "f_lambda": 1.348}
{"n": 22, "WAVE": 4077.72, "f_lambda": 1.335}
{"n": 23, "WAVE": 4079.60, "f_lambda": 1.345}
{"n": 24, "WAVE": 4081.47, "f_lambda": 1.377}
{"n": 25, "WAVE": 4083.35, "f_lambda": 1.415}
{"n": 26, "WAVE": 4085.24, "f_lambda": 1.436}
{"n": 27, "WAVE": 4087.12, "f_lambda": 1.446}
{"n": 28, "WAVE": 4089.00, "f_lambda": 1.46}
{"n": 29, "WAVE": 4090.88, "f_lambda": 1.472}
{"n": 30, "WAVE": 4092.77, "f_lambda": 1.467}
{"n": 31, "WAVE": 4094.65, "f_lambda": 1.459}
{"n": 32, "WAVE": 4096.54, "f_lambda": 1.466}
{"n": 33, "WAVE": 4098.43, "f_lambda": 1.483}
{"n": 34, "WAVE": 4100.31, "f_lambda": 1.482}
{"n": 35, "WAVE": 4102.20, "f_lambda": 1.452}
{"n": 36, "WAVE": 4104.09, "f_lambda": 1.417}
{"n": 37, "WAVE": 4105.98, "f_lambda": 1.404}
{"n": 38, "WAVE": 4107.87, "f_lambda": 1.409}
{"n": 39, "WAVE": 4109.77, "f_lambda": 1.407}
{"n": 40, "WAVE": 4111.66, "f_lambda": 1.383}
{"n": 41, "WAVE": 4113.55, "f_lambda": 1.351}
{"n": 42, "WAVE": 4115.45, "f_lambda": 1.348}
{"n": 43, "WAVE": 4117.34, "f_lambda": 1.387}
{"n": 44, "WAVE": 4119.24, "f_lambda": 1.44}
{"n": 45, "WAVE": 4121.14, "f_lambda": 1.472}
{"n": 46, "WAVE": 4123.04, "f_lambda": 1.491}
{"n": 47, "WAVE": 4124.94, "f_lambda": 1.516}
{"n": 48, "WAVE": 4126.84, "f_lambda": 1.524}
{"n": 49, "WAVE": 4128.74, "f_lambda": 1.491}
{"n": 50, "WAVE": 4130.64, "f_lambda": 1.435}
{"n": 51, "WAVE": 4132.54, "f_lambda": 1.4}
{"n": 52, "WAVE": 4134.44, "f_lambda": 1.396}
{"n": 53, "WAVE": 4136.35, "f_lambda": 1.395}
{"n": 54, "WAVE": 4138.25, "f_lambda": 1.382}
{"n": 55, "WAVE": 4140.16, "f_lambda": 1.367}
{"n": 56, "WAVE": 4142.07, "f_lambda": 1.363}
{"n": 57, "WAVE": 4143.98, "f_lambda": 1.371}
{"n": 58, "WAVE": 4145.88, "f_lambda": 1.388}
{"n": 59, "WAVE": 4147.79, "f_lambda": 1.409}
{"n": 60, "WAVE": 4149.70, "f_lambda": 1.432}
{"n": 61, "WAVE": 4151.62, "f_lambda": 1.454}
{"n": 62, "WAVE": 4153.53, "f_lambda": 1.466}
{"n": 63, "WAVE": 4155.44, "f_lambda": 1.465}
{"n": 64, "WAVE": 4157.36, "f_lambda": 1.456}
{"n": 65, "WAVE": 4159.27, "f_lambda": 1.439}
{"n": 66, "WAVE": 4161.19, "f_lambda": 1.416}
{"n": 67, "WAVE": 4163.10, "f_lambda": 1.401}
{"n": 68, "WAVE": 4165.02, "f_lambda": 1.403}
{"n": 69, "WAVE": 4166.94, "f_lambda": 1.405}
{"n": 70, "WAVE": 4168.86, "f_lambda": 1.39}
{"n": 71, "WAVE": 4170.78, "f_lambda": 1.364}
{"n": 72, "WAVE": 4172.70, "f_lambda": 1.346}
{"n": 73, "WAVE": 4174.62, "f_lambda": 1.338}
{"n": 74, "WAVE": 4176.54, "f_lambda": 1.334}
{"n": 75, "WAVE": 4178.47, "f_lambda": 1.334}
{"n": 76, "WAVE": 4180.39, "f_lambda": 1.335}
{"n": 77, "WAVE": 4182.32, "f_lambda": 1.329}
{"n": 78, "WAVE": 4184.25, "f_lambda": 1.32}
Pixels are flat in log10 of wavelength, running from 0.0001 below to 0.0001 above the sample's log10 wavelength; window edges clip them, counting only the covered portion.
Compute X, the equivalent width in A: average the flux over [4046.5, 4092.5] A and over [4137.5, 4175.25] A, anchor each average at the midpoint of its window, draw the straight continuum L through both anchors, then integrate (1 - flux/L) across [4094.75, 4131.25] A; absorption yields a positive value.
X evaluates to -0.9 A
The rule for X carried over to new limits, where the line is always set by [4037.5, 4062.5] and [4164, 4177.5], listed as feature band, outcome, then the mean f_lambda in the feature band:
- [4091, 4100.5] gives -0.4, 1.47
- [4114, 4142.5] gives -0.6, 1.43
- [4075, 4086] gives 0.4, 1.37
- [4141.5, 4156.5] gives -0.4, 1.42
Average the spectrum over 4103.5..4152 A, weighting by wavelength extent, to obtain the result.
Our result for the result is 1.42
